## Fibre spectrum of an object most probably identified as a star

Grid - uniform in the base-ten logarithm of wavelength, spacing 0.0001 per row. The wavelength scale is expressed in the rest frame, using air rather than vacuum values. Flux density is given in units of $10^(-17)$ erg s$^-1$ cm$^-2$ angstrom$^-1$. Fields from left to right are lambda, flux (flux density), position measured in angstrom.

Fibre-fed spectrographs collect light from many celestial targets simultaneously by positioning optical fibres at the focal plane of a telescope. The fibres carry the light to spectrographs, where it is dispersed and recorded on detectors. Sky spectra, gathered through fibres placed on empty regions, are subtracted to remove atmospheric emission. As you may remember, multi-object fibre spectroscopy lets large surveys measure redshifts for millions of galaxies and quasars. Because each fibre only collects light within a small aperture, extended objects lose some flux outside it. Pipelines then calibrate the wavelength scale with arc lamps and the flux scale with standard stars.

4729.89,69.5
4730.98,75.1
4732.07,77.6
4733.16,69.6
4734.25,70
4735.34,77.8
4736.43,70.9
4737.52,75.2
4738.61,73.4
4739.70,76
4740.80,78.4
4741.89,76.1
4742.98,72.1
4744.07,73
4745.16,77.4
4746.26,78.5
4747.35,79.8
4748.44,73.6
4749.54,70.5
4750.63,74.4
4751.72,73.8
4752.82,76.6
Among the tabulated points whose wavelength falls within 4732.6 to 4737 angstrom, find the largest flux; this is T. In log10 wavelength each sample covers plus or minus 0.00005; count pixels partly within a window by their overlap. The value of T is 77.8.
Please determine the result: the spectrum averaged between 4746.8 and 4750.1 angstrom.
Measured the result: 74.7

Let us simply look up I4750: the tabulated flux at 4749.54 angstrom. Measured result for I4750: 70.5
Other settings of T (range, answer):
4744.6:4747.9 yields 79.8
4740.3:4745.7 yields 78.4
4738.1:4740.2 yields 76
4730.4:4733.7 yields 77.6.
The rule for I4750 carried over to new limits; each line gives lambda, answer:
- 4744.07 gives 73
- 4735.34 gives 77.8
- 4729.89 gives 69.5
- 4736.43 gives 70.9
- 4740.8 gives 78.4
